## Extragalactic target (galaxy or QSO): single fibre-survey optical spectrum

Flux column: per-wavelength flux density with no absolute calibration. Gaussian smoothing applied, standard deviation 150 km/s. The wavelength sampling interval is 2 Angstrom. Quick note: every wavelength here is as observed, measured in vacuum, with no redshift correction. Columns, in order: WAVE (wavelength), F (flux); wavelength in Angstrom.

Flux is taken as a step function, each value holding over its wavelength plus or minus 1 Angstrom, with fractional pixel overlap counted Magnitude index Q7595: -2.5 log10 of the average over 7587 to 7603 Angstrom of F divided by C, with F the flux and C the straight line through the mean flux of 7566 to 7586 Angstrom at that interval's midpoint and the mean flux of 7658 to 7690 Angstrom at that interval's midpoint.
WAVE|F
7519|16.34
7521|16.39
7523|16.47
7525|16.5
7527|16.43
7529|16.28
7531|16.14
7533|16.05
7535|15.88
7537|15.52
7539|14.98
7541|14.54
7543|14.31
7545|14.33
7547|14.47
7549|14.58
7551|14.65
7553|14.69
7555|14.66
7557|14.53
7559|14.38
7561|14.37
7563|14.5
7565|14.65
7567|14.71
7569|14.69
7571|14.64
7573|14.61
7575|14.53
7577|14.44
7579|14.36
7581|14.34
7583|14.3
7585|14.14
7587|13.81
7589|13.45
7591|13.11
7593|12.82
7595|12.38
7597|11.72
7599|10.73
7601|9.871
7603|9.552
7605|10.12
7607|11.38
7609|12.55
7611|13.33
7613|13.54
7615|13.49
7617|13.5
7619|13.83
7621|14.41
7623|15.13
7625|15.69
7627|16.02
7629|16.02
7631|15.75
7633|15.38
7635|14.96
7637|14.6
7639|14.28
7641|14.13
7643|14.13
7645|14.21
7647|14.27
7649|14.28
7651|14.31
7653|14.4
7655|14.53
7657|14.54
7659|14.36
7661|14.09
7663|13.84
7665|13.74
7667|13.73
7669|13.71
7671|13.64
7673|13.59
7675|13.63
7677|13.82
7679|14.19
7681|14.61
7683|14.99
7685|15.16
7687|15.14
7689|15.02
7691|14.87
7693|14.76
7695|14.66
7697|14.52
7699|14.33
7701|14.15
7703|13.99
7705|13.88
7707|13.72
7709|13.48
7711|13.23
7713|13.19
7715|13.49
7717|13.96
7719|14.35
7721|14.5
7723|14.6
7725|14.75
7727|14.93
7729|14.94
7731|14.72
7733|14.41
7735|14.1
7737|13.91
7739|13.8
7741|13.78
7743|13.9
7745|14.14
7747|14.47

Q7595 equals 0.20 mag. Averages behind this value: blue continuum 14.5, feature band 12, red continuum 14.2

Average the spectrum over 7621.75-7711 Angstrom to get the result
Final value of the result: 14.4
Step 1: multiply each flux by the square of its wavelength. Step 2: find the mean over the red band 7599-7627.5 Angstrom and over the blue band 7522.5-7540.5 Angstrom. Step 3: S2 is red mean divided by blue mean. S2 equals 0.83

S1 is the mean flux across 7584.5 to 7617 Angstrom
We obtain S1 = 12.3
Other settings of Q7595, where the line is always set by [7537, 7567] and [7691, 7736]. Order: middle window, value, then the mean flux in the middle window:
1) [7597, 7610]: 0.32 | 10.8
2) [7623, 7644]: -0.05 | 15.1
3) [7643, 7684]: 0.02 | 14.1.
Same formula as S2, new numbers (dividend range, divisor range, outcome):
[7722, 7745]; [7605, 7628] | 1.08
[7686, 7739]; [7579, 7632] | 1.10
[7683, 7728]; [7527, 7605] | 1.06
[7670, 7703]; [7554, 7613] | 1.11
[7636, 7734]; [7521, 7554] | 0.96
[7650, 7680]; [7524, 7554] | 0.95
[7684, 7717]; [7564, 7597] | 1.05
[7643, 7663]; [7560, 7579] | 1.00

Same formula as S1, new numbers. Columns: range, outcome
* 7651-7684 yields 14.1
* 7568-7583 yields 14.5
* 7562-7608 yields 13.2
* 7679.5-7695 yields 14.9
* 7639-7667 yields 14.2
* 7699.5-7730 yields 14.1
